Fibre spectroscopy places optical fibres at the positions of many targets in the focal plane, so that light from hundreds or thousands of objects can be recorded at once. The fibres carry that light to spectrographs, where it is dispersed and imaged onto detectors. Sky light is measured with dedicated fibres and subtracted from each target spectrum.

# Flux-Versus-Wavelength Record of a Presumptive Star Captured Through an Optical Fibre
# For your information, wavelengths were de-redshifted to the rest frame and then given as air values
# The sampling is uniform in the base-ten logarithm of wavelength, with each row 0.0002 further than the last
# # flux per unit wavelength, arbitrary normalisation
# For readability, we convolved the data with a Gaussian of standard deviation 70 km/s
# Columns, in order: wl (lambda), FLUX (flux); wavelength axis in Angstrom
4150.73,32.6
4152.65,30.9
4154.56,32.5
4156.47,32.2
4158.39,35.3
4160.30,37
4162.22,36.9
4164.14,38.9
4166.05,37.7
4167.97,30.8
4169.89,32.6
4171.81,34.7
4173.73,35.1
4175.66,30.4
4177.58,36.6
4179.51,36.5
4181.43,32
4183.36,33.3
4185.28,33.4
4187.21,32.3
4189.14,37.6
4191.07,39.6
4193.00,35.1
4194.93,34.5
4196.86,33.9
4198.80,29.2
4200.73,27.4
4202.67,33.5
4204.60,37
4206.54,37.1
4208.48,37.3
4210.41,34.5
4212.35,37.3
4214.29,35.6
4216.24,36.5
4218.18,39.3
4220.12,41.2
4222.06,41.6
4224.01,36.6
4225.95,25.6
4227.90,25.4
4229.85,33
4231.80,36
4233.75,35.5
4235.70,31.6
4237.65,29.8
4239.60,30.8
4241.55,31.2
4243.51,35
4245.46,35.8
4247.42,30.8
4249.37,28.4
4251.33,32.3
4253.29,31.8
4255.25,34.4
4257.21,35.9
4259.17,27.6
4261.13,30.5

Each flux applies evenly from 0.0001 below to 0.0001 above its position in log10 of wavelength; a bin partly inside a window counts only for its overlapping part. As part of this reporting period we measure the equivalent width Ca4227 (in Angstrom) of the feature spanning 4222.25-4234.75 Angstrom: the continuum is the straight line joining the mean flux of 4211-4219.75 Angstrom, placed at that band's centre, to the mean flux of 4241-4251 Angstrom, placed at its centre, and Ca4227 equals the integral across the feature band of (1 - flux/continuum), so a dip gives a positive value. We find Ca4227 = 0.90 Angstrom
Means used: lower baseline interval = 37.3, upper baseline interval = 32.3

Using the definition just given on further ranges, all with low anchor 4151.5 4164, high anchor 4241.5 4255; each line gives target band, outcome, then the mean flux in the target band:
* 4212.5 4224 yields -1.9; 38.5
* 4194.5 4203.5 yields 0.5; 31.5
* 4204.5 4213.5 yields -0.9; 36.6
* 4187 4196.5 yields -0.7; 36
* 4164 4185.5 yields -0.1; 34.2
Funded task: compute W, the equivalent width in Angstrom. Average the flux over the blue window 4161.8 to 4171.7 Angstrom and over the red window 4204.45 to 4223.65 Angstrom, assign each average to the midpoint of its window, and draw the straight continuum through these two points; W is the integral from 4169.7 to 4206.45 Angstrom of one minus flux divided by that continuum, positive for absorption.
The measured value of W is 2.35 Angstrom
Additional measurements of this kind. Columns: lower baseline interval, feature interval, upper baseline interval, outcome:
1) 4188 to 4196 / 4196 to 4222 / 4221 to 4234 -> -0.5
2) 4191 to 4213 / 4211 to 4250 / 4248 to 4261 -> -1.1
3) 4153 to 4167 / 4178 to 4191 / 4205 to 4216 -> 0.5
